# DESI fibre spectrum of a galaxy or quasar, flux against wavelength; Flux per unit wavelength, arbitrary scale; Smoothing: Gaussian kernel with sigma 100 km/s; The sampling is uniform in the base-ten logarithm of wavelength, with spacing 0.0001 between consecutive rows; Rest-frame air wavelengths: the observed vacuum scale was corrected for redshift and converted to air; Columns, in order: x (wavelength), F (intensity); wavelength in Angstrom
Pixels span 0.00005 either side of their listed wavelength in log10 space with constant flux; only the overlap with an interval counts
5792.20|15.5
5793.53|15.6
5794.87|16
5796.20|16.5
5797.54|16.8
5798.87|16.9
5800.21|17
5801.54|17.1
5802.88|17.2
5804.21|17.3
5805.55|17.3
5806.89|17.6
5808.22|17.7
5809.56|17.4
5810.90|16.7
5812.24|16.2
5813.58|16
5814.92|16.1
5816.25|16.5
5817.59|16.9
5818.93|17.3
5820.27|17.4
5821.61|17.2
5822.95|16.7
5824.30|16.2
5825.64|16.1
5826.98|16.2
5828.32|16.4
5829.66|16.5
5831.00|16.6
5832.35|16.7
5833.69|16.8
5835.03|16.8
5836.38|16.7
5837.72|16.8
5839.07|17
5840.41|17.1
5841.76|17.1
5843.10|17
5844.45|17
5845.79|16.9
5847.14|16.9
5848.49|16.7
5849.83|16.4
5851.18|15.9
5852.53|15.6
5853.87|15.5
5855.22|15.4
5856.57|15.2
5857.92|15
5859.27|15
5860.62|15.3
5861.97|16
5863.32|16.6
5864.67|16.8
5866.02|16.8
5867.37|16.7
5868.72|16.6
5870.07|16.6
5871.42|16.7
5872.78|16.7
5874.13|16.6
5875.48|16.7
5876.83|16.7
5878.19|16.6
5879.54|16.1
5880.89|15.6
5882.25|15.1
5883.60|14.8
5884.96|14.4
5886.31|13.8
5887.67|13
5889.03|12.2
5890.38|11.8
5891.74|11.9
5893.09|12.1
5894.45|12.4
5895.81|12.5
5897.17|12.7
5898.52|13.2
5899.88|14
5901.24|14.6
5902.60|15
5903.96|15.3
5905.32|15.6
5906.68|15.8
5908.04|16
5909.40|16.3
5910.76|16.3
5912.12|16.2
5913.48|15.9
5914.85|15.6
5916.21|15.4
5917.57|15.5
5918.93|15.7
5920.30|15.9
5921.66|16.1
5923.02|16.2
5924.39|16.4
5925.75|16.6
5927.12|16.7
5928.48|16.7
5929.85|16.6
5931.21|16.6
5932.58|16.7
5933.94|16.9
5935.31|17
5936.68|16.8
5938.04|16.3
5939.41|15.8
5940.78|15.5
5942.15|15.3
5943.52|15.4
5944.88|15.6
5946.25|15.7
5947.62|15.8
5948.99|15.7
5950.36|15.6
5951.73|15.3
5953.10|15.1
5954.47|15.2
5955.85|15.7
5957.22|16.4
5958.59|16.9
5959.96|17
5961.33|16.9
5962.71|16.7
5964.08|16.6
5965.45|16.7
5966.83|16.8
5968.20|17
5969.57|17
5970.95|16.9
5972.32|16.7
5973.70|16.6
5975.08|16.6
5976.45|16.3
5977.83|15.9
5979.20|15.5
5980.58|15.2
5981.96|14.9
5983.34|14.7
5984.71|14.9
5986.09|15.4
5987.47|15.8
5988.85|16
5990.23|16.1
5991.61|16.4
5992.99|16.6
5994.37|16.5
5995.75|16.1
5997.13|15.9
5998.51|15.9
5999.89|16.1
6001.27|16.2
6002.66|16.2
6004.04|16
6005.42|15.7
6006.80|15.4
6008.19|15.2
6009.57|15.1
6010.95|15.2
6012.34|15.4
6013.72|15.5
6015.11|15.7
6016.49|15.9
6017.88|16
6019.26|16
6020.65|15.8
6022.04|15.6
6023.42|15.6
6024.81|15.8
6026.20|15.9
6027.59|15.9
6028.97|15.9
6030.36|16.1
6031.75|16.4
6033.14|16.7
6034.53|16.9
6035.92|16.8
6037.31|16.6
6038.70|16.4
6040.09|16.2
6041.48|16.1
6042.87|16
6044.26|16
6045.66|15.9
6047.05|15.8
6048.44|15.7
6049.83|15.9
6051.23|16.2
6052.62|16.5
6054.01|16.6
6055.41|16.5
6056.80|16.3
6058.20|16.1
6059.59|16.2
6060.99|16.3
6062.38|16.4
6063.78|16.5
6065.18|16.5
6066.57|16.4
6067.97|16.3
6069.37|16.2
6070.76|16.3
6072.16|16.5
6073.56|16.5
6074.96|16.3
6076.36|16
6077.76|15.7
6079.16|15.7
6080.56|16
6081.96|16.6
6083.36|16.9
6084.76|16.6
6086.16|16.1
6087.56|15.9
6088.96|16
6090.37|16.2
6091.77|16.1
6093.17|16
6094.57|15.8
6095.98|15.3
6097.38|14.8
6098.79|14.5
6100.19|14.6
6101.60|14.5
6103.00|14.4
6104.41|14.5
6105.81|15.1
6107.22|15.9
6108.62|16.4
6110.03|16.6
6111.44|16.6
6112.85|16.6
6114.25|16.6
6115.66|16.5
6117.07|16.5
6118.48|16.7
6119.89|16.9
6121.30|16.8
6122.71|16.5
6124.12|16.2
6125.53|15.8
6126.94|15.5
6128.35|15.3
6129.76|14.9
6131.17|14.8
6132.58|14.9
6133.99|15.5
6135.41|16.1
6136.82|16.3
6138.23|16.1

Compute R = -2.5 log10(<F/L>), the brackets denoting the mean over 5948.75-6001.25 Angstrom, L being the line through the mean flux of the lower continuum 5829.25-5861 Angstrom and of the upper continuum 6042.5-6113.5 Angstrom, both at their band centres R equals 0.00 mag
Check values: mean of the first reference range 16.3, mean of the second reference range 16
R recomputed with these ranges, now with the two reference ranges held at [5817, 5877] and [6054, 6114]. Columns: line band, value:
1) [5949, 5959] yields 0.04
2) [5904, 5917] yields 0.03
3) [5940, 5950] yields 0.05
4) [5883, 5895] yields 0.26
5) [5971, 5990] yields 0.03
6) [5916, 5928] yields 0.02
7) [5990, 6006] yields 0.00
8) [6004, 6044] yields 0.01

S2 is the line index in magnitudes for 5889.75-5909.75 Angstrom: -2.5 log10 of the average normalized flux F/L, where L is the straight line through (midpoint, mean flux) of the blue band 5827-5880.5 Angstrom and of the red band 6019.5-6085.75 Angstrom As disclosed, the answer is 0.176 mag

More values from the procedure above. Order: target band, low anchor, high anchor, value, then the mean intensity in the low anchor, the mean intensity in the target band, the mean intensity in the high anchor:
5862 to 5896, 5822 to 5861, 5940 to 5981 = 0.08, 16.3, 15.1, 16.1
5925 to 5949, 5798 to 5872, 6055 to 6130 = 0.01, 16.6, 16.2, 16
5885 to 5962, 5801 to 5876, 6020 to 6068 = 0.07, 16.6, 15.3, 16.2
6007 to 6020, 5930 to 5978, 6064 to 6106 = 0.04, 16.3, 15.5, 15.8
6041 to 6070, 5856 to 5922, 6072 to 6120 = -0.03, 15.2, 16.2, 15.9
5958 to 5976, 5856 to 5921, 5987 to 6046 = -0.08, 15.2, 16.8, 16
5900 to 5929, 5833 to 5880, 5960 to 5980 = 0.04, 16.4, 15.9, 16.6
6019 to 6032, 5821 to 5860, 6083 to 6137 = 0.01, 16.4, 15.9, 15.8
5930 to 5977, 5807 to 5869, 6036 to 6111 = 0.00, 16.5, 16.3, 16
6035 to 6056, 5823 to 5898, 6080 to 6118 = -0.03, 15.7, 16.2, 15.8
